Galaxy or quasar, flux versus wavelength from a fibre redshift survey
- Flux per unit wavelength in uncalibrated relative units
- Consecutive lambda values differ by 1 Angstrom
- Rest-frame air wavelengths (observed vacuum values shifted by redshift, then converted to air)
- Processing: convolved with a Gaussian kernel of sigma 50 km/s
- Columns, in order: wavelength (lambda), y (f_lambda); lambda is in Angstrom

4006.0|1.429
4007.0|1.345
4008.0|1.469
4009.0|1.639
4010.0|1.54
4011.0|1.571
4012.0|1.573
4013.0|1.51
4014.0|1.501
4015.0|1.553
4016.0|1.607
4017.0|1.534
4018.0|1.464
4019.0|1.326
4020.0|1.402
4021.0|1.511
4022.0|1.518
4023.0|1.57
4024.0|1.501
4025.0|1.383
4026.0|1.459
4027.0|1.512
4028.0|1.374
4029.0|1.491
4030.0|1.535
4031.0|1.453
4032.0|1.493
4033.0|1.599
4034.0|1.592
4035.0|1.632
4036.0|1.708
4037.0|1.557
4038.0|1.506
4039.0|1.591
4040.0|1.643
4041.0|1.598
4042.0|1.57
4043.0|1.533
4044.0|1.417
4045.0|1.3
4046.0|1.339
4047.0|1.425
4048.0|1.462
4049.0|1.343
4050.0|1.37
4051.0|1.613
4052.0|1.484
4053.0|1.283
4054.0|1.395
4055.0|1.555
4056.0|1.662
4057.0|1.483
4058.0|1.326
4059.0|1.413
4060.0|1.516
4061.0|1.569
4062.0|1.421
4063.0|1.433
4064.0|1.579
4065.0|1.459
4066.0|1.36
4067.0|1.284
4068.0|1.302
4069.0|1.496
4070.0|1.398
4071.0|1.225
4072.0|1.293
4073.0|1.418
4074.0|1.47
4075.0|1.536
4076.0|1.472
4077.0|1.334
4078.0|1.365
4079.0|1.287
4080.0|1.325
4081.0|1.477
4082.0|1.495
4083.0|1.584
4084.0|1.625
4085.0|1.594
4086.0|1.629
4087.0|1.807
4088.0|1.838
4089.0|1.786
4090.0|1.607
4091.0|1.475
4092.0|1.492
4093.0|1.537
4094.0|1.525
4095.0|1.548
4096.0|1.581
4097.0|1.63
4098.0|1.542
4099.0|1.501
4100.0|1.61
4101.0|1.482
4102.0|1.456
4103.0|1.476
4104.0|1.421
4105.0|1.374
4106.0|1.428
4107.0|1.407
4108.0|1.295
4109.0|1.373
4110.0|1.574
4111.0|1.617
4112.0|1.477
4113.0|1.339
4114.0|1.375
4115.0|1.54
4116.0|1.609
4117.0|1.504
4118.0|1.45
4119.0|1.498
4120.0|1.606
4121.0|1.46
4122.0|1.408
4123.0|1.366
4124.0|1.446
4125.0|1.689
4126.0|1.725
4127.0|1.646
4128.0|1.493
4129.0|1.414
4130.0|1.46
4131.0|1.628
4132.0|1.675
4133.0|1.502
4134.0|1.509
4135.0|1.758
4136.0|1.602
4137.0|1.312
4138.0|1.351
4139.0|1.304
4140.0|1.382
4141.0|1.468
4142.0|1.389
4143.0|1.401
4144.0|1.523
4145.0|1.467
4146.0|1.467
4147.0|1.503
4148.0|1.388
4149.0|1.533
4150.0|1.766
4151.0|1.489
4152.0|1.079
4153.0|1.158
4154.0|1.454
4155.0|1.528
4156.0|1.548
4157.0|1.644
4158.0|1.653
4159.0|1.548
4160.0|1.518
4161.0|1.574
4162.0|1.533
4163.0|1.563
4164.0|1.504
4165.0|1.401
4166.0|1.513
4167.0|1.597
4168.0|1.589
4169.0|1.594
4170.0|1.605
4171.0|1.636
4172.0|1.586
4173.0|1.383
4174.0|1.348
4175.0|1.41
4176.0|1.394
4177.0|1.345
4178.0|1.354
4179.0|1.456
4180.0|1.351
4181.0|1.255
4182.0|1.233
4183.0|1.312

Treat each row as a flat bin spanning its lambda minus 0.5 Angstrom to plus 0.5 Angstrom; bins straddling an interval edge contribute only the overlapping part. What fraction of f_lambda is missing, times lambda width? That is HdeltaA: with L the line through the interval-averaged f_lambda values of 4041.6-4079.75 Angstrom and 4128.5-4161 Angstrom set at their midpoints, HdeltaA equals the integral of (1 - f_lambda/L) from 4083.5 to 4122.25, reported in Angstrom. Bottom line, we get -1.9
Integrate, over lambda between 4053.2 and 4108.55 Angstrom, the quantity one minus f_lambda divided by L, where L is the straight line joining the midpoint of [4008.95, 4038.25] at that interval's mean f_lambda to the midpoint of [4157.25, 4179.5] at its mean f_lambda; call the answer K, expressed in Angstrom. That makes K 1.1 Angstrom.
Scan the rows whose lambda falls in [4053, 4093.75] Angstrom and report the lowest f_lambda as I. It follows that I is 1.225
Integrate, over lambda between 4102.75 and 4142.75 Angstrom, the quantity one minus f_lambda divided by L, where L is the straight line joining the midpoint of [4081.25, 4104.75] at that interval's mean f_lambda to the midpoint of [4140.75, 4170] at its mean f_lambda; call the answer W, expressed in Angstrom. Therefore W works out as 1.4 Angstrom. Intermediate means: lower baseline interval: 1.57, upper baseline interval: 1.5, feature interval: 1.48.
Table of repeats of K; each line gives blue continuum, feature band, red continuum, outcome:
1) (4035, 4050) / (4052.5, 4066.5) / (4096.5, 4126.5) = 0.34 Angstrom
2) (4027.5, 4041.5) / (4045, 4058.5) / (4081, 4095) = 1.17 Angstrom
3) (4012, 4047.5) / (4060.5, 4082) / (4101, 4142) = 1.29 Angstrom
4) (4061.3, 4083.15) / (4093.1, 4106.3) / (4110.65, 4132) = -0.36 Angstrom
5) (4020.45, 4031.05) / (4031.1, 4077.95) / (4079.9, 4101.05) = 1.89 Angstrom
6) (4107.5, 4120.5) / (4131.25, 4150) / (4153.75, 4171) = 0.46 Angstrom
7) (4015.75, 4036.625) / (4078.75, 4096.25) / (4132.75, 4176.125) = -0.85 Angstrom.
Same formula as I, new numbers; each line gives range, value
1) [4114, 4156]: 1.079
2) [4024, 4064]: 1.283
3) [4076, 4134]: 1.287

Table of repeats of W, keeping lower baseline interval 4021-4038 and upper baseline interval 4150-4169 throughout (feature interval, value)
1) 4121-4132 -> -0.2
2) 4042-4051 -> 0.6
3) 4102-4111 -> 0.5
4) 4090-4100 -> -0.2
